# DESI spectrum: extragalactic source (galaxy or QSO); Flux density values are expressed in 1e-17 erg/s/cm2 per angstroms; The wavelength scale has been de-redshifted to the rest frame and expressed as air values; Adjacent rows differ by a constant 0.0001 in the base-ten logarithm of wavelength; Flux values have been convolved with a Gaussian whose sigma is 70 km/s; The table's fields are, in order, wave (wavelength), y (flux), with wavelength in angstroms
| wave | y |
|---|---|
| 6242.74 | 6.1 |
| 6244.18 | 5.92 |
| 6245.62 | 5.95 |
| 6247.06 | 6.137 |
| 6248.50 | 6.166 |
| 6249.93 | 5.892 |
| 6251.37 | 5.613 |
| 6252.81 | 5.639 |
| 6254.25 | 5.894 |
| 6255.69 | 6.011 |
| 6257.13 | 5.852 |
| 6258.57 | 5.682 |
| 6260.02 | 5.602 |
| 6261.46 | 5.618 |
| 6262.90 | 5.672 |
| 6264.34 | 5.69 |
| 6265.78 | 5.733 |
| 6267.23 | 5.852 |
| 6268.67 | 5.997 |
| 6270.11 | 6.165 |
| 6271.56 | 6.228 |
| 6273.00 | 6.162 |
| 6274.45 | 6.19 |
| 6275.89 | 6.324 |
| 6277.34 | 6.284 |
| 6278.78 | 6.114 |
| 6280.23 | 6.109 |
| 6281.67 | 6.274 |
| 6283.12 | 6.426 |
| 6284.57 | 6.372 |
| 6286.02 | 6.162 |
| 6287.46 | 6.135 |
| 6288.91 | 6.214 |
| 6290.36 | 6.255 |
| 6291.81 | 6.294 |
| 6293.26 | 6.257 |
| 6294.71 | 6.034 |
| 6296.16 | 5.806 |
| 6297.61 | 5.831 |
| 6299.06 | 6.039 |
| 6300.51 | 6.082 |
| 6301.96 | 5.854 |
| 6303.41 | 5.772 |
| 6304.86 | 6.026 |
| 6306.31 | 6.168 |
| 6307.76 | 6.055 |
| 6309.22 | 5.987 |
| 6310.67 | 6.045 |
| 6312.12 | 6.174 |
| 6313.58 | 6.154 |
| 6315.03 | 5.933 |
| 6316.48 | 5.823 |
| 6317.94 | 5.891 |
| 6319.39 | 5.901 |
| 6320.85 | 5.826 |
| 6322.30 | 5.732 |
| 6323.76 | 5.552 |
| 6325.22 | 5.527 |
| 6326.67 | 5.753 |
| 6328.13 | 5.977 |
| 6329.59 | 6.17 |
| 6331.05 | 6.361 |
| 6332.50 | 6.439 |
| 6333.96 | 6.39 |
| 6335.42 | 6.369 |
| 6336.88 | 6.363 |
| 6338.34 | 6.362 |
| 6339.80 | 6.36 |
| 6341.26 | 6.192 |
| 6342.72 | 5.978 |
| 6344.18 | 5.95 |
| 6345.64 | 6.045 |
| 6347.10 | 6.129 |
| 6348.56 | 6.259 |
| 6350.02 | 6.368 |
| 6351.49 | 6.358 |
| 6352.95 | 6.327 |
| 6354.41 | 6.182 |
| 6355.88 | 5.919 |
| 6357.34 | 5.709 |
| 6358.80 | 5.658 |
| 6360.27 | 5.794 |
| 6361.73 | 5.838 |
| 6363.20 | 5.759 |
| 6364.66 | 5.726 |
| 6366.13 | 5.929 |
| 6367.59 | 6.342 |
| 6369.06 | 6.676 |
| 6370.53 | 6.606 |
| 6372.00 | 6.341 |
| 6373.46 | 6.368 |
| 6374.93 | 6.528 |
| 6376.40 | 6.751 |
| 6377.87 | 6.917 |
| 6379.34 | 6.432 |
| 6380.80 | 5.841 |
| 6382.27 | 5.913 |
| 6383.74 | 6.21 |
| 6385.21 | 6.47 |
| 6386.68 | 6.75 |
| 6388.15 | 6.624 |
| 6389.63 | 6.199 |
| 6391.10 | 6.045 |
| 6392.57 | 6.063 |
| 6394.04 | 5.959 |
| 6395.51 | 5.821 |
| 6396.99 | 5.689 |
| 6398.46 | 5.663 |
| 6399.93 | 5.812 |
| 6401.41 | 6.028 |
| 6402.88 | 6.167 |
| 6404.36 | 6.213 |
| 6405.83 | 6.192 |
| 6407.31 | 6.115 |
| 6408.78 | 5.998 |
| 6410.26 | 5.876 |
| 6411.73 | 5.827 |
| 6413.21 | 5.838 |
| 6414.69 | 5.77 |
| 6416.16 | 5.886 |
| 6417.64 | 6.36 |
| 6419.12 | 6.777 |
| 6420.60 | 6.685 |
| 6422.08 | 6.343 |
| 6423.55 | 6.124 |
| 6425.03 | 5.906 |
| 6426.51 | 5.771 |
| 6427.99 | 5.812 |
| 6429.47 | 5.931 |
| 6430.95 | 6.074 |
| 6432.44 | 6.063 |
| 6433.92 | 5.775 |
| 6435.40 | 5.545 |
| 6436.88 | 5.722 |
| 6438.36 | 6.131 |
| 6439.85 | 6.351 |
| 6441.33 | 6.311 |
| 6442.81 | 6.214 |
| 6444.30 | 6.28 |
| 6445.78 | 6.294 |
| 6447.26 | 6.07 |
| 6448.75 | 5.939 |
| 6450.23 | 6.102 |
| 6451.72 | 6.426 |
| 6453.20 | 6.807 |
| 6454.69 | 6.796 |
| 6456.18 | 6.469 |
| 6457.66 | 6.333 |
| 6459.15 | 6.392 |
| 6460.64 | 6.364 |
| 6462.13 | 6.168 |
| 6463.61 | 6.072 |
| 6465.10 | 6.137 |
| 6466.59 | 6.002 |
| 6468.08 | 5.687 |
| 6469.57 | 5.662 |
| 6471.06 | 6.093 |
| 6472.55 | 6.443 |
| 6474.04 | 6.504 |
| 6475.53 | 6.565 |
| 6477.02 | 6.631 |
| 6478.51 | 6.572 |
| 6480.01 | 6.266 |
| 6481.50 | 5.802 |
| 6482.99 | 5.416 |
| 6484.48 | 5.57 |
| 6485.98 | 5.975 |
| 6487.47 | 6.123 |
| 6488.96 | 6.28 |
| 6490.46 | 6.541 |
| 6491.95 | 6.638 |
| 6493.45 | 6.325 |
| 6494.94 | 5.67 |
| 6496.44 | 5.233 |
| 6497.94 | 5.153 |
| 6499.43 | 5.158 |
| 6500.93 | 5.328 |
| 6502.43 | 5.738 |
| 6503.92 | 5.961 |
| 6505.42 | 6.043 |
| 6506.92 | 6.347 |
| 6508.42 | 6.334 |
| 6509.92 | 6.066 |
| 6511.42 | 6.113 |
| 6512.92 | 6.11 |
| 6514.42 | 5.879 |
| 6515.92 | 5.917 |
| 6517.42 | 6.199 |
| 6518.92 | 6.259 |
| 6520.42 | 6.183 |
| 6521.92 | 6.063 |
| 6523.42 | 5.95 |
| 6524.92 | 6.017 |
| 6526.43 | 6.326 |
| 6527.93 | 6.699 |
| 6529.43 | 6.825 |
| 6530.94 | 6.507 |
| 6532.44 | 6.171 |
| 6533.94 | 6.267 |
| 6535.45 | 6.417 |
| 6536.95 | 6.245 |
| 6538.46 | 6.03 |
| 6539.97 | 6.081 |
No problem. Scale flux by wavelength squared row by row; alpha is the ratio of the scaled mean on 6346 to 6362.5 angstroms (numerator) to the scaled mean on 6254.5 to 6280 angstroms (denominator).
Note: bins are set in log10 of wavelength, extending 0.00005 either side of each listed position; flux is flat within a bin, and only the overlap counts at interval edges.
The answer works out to 1.04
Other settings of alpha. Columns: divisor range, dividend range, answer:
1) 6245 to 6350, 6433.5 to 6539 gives 1.08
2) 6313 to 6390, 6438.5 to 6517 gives 1.03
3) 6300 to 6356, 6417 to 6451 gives 1.04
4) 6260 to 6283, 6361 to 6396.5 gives 1.07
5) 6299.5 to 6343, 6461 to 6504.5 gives 1.04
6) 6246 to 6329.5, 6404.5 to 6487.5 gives 1.08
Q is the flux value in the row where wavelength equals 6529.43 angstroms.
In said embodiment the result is 6.825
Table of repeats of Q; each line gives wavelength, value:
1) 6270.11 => 6.165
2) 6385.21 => 6.47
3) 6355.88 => 5.919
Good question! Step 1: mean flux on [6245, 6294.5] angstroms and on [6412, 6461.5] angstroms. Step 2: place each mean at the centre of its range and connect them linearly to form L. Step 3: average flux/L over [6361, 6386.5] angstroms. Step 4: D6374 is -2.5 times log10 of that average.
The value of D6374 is -0.03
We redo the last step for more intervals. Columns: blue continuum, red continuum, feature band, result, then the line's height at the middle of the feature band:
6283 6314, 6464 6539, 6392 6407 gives 0.02 mag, 6.09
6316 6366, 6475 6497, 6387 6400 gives 0.01 mag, 6.06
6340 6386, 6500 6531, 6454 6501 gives 0.01 mag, 6.14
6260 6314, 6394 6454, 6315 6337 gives 0.01 mag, 6.06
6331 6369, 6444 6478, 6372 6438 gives 0.02 mag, 6.2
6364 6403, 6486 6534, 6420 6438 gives 0.03 mag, 6.17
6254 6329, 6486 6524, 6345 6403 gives -0.03 mag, 5.99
